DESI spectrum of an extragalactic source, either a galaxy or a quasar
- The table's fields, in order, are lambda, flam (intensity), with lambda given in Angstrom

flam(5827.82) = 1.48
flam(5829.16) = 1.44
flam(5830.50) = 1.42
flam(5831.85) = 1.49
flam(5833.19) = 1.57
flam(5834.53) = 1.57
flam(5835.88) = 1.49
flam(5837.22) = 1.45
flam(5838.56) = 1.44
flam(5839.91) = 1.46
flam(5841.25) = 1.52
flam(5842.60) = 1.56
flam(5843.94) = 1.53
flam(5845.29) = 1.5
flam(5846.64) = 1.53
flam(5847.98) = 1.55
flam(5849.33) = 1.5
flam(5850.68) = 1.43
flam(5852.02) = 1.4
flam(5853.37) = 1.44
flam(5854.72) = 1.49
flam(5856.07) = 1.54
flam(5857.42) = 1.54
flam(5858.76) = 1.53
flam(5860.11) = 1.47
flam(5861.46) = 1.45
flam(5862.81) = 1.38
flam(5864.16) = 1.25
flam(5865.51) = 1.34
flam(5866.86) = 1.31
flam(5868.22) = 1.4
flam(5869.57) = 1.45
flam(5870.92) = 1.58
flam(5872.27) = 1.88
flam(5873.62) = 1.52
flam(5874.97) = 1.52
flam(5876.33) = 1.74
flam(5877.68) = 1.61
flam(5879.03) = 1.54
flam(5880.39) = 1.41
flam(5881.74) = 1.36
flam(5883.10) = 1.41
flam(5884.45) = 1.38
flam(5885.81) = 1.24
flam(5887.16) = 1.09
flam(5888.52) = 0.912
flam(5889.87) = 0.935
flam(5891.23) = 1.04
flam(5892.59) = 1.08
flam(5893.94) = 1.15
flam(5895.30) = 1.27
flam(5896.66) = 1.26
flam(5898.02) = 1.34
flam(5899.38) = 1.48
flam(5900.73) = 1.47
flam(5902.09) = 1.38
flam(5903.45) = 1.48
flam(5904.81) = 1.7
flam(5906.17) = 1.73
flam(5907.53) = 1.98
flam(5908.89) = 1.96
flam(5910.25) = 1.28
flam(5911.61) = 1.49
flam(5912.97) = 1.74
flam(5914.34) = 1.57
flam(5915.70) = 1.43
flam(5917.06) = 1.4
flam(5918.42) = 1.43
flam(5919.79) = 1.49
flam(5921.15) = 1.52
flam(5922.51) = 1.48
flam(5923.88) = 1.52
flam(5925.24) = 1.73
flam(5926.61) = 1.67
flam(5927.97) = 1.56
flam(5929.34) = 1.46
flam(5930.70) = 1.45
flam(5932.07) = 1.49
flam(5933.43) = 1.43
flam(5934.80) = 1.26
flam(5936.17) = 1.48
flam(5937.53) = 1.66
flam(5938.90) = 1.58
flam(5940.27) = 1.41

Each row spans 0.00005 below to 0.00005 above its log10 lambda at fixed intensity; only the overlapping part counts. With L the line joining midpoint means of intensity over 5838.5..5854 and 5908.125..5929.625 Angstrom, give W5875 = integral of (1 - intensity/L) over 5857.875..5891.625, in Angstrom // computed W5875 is 2.65 Angstrom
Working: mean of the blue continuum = 1.49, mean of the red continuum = 1.55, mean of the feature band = 1.39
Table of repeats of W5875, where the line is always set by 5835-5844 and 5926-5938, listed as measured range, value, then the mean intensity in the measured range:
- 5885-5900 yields 3.30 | 1.16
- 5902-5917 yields -1.21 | 1.61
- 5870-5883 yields -0.62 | 1.56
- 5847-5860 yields 0.01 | 1.49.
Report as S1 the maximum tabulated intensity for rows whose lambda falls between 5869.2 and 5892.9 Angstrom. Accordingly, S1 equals 1.88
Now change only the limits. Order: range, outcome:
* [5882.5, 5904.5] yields 1.48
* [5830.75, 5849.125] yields 1.57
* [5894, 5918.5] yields 1.98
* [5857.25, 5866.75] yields 1.54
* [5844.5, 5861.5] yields 1.55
